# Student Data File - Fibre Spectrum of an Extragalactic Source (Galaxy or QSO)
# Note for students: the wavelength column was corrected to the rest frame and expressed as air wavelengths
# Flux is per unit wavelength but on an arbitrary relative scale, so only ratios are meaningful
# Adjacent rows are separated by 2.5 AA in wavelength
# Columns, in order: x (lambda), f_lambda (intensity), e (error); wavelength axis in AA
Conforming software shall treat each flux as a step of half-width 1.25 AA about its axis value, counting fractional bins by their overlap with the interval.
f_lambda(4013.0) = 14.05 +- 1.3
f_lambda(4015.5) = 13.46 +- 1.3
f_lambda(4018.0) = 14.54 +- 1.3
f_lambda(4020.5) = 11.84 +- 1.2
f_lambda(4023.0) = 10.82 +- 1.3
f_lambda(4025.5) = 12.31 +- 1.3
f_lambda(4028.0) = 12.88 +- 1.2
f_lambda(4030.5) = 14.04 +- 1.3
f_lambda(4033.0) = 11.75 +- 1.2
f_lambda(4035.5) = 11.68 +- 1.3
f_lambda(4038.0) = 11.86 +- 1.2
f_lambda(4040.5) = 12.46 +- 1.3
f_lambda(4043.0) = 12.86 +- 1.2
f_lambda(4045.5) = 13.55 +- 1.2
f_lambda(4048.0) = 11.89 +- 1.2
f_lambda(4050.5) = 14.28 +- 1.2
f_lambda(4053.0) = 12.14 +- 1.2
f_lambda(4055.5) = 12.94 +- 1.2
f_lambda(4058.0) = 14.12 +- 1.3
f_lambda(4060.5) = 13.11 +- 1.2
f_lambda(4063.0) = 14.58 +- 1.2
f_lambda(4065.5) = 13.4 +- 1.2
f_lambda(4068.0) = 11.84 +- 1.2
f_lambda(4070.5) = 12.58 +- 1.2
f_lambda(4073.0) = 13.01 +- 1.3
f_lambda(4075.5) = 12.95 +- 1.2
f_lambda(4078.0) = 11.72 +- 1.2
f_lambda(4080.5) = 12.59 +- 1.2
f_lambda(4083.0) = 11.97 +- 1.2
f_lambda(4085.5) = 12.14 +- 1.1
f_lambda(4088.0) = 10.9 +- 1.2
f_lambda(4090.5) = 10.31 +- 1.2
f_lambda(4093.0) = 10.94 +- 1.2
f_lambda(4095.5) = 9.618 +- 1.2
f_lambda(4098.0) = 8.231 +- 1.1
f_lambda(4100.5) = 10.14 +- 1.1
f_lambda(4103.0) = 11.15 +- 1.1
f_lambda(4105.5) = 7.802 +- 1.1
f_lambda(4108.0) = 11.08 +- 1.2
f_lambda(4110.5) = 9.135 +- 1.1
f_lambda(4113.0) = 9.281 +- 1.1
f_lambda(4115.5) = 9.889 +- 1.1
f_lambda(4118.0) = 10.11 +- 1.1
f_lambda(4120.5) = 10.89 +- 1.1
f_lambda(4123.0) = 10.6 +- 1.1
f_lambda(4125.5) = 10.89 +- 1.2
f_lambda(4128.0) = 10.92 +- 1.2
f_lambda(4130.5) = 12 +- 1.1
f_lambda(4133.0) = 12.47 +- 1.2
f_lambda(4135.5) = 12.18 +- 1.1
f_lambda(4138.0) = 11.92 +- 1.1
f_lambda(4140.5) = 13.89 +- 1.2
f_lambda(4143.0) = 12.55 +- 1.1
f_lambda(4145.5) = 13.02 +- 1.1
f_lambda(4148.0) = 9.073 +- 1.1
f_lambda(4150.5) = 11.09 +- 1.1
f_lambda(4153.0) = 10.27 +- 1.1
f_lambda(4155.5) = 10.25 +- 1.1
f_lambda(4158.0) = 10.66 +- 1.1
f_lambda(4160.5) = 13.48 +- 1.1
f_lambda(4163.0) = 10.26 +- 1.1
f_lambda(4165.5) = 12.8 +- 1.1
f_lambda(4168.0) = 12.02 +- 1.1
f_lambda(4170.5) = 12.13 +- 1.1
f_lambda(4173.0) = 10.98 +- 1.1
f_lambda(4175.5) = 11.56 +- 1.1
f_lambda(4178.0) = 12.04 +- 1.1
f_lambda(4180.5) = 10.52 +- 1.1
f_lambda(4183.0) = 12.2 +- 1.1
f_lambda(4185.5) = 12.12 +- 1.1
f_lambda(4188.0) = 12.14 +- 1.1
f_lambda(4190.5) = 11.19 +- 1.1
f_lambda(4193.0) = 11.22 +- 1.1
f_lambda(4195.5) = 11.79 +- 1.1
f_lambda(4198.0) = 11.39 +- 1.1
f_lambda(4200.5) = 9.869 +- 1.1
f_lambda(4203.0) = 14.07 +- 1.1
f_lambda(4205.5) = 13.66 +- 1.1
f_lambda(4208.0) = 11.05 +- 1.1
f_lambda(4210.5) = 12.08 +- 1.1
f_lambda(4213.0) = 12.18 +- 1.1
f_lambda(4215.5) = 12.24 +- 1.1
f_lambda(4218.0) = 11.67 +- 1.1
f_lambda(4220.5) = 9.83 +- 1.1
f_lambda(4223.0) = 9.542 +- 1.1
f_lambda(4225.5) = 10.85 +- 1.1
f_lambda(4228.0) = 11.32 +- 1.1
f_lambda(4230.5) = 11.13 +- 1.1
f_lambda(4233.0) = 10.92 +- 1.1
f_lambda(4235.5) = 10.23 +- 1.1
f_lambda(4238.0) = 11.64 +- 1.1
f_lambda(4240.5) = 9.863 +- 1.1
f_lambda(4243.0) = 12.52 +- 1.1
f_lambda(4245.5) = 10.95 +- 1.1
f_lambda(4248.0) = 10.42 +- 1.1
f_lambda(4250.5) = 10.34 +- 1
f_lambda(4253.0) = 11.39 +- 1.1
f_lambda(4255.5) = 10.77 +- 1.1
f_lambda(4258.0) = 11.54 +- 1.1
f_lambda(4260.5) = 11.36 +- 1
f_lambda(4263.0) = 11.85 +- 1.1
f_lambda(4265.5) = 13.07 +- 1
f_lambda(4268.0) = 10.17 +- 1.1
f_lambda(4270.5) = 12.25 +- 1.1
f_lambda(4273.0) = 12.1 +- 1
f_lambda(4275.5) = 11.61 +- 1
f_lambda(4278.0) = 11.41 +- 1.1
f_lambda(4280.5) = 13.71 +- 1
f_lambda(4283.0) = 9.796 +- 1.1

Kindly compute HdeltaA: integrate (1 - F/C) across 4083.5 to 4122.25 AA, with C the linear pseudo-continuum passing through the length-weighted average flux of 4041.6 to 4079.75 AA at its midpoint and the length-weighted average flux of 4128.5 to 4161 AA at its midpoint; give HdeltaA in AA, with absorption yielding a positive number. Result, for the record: 6.9 AA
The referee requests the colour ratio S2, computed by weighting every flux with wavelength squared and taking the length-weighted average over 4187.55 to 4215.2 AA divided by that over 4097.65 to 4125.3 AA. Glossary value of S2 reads 1.25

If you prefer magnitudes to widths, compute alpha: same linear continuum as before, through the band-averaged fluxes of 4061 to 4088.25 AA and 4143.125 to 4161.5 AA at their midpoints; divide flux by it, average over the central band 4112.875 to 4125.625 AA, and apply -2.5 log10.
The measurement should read 0.14 mag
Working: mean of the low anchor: 12.6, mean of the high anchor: 11.2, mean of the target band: 10.3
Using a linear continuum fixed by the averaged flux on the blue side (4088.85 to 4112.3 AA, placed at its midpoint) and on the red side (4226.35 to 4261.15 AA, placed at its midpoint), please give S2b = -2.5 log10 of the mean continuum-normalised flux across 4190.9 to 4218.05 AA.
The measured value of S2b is -0.12 mag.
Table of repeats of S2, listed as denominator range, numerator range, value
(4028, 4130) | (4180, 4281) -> 1.06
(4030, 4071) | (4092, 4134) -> 0.82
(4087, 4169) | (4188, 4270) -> 1.09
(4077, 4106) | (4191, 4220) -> 1.17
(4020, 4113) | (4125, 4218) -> 1.04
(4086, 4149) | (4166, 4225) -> 1.12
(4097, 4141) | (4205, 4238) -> 1.11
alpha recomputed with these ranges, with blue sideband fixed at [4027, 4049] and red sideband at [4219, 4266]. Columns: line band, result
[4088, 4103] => 0.204 mag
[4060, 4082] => -0.047 mag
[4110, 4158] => 0.069 mag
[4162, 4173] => -0.016 mag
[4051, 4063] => -0.076 mag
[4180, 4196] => -0.021 mag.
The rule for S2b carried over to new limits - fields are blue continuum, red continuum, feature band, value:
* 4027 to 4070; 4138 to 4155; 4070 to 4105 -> 0.110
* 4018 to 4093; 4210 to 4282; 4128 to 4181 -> 0.021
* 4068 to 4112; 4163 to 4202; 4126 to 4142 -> -0.085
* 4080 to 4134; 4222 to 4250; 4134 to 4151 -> -0.131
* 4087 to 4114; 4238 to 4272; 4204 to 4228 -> -0.053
